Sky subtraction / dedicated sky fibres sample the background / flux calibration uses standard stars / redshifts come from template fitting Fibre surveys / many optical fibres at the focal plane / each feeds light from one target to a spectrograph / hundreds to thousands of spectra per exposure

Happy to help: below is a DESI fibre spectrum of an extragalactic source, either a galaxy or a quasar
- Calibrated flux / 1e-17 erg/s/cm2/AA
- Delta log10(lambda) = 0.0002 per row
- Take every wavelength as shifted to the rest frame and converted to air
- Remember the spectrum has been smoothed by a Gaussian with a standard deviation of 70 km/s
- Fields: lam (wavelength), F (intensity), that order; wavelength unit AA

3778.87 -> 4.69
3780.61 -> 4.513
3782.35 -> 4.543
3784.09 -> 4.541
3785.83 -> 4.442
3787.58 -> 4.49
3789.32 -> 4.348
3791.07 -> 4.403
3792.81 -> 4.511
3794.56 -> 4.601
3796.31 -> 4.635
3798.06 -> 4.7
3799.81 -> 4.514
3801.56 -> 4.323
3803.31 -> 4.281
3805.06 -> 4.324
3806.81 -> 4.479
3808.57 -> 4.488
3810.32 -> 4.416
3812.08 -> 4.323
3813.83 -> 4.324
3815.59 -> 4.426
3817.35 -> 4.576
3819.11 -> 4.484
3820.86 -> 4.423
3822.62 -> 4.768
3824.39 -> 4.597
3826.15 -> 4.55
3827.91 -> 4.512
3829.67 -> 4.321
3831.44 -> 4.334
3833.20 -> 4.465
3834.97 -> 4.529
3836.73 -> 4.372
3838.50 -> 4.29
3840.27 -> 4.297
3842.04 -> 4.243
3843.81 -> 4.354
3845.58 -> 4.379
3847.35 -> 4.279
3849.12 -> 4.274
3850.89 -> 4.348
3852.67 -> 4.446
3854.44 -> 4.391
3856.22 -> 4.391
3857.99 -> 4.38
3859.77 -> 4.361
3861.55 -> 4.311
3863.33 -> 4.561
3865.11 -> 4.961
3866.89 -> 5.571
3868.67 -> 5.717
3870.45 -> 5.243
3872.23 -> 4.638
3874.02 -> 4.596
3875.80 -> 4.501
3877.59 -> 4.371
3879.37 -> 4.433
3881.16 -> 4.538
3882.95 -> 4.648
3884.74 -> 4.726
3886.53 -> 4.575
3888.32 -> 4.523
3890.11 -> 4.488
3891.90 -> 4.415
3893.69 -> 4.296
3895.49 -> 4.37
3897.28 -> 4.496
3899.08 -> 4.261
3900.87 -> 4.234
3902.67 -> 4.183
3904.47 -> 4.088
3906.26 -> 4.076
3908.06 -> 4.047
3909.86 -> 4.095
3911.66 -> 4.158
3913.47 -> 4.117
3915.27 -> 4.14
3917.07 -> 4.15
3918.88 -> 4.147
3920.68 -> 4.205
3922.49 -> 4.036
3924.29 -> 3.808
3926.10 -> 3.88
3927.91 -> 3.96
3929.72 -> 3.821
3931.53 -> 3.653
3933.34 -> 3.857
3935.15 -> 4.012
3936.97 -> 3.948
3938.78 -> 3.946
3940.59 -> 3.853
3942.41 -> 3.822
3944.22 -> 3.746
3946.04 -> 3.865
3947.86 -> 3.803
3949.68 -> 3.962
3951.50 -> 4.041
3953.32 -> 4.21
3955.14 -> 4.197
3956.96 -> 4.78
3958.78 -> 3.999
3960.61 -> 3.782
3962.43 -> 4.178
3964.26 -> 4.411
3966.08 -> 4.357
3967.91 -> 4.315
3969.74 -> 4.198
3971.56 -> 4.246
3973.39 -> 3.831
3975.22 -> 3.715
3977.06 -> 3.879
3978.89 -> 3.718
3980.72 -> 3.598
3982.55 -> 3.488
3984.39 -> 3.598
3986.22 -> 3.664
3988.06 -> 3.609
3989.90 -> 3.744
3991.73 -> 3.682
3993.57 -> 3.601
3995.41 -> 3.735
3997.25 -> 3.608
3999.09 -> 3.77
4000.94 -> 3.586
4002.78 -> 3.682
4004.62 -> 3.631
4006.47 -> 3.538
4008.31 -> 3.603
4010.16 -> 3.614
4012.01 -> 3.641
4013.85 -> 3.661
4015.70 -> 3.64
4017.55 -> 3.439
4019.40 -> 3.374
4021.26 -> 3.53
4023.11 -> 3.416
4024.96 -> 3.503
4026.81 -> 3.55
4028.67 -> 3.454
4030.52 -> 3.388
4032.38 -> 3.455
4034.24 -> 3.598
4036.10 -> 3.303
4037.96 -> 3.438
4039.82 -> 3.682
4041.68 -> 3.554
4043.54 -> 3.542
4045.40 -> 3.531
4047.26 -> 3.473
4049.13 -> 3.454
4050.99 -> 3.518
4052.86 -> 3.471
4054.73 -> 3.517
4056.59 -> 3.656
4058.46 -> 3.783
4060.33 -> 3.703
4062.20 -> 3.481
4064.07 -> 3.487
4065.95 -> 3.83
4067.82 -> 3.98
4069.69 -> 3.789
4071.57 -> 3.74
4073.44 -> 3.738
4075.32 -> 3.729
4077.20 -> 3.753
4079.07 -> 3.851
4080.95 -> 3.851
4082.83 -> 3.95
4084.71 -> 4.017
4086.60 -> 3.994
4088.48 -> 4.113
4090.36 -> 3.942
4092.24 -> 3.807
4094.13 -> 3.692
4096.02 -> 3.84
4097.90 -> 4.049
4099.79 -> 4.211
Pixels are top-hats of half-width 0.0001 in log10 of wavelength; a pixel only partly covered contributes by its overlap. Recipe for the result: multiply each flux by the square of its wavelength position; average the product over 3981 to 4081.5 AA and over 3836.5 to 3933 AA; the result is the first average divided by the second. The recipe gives 0.89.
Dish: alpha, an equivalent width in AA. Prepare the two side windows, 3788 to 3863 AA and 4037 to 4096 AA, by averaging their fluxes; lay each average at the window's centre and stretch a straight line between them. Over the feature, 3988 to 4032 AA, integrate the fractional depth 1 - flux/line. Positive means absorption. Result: 3.4 AA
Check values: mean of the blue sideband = 4.42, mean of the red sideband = 3.71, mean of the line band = 3.58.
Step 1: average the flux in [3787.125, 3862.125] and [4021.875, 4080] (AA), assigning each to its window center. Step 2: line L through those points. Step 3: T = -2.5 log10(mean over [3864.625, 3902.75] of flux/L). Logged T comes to -0.104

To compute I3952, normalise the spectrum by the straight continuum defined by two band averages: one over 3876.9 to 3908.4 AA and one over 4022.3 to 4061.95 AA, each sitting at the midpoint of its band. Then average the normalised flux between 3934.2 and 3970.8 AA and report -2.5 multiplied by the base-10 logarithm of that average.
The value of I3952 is -0.01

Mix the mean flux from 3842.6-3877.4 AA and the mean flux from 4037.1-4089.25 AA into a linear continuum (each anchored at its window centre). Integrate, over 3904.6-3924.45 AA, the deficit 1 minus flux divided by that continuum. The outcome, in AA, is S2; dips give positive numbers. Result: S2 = 1.21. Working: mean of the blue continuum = 4.61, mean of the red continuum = 3.7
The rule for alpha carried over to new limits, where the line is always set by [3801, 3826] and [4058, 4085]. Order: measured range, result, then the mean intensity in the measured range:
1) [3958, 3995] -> 1.3 AA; 3.88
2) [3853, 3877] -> -2.3 AA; 4.73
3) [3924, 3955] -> 1.6 AA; 3.9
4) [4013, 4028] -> 1.5 AA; 3.51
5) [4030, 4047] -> 1.6 AA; 3.5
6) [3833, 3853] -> 0.1 AA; 4.35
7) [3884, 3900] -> -0.8 AA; 4.46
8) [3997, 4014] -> 1.3 AA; 3.63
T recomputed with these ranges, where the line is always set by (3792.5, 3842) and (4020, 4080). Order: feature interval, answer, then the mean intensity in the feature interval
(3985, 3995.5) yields 0.04 mag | 3.67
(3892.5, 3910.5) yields -0.02 mag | 4.22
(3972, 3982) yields 0.03 mag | 3.76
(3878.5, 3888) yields -0.09 mag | 4.58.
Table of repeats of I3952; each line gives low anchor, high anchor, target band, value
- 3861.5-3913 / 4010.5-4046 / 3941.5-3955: 0.040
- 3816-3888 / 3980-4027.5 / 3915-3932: 0.031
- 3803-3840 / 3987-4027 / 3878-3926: -0.051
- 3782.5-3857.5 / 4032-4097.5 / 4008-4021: 0.085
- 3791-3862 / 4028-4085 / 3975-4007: 0.058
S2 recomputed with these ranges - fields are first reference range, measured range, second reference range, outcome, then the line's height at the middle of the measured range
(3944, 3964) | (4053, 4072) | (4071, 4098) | 1.1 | 3.9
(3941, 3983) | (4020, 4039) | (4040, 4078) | 1.5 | 3.75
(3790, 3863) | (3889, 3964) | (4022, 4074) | -0.7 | 4.04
